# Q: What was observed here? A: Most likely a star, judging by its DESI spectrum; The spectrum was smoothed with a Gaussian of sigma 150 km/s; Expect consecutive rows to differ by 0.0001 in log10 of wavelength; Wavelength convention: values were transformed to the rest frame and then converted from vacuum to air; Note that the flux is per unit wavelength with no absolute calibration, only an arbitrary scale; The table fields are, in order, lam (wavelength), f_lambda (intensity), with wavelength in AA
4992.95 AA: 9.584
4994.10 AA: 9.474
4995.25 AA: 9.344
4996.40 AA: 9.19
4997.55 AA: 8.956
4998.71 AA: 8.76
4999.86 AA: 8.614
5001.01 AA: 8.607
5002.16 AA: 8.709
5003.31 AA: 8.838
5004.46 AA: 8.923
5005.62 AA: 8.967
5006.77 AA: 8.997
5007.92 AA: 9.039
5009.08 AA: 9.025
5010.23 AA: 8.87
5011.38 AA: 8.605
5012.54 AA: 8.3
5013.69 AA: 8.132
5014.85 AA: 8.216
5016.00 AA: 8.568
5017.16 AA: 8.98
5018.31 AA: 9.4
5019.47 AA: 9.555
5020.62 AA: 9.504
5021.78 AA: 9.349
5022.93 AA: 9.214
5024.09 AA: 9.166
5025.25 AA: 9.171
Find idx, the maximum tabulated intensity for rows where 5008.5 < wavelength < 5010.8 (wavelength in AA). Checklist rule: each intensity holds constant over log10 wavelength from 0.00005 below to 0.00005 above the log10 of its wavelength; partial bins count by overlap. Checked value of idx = 9.025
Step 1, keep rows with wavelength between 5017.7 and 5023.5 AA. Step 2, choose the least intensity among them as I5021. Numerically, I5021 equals 9.214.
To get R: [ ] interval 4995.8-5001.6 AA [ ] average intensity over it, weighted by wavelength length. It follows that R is 8.82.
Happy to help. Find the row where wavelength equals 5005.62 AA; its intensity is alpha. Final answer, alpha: 8.967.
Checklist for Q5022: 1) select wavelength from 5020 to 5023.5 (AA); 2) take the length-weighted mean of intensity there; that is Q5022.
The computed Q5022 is 9.38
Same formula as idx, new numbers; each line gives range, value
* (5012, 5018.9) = 9.4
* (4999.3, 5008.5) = 9.039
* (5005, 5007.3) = 8.997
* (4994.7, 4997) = 9.344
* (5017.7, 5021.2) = 9.555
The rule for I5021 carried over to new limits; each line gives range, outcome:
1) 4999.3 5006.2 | 8.607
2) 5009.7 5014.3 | 8.132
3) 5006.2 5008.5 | 8.997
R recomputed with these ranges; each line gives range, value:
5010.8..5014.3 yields 8.34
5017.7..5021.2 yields 9.49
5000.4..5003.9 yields 8.74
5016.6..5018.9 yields 9.2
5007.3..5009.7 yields 9.03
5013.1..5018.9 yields 8.66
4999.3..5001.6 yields 8.62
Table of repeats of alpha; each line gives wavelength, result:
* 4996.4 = 9.19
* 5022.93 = 9.214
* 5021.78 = 9.349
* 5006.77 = 8.997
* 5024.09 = 9.166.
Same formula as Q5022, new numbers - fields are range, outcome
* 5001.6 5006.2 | 8.86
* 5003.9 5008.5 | 8.97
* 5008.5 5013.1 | 8.7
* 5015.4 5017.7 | 8.76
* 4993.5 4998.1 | 9.25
